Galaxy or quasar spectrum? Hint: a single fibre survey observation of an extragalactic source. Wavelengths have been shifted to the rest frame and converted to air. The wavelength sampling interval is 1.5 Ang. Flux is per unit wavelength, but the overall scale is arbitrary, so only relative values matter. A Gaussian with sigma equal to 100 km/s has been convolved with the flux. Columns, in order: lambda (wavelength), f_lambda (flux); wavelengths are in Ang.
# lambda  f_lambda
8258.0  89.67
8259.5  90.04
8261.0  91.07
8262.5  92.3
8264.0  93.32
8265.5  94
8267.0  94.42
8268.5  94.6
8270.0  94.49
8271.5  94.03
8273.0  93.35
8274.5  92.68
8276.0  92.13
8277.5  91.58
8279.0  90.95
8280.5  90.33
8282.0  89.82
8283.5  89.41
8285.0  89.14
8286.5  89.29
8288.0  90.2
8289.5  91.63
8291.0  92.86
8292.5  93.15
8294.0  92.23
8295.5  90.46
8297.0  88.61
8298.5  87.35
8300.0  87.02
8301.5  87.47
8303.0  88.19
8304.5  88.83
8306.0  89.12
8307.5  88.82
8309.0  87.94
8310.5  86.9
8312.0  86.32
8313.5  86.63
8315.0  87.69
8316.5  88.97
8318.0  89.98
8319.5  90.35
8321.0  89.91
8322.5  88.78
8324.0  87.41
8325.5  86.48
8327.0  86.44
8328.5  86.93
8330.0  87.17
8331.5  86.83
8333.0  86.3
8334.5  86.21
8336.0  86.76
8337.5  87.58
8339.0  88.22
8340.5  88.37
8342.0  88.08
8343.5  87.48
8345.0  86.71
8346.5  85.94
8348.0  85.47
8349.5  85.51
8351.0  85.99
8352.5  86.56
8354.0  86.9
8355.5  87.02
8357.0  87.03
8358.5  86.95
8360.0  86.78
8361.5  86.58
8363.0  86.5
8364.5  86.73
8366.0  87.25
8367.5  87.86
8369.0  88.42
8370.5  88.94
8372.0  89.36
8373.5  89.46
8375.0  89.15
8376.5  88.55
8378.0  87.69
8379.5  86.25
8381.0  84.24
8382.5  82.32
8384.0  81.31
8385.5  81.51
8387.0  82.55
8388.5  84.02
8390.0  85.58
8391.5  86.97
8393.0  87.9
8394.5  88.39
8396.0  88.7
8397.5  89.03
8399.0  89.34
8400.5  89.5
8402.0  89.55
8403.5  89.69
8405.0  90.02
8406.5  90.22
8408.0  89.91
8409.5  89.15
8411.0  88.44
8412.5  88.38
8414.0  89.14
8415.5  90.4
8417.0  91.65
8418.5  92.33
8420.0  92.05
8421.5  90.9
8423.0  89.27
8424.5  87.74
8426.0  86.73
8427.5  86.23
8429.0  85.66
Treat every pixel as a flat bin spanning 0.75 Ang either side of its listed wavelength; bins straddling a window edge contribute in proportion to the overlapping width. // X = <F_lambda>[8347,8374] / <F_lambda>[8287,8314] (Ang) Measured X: 0.98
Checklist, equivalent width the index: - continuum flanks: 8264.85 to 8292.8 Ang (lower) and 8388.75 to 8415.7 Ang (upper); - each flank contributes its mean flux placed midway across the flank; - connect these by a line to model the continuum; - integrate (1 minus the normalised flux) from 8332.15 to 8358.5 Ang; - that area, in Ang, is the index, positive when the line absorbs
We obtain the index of 1.00 Ang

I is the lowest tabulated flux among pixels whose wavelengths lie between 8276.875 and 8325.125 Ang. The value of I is 86.32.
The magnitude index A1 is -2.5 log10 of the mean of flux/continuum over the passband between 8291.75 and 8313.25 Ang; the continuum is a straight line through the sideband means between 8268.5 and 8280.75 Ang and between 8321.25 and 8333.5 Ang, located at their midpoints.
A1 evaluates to 0.013 mag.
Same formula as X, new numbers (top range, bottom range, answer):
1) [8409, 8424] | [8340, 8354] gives 1.04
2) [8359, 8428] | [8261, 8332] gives 0.98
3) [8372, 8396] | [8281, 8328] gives 0.97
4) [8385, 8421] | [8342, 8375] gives 1.02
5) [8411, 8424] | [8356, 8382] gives 1.03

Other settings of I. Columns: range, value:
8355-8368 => 86.5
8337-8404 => 81.31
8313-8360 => 85.47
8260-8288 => 89.14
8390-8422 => 85.58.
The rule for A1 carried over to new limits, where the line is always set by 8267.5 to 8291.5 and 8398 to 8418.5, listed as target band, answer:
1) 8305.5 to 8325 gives 0.034 mag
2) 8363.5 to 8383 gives 0.034 mag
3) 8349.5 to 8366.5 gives 0.047 mag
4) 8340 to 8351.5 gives 0.049 mag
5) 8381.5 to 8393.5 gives 0.076 mag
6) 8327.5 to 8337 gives 0.051 mag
